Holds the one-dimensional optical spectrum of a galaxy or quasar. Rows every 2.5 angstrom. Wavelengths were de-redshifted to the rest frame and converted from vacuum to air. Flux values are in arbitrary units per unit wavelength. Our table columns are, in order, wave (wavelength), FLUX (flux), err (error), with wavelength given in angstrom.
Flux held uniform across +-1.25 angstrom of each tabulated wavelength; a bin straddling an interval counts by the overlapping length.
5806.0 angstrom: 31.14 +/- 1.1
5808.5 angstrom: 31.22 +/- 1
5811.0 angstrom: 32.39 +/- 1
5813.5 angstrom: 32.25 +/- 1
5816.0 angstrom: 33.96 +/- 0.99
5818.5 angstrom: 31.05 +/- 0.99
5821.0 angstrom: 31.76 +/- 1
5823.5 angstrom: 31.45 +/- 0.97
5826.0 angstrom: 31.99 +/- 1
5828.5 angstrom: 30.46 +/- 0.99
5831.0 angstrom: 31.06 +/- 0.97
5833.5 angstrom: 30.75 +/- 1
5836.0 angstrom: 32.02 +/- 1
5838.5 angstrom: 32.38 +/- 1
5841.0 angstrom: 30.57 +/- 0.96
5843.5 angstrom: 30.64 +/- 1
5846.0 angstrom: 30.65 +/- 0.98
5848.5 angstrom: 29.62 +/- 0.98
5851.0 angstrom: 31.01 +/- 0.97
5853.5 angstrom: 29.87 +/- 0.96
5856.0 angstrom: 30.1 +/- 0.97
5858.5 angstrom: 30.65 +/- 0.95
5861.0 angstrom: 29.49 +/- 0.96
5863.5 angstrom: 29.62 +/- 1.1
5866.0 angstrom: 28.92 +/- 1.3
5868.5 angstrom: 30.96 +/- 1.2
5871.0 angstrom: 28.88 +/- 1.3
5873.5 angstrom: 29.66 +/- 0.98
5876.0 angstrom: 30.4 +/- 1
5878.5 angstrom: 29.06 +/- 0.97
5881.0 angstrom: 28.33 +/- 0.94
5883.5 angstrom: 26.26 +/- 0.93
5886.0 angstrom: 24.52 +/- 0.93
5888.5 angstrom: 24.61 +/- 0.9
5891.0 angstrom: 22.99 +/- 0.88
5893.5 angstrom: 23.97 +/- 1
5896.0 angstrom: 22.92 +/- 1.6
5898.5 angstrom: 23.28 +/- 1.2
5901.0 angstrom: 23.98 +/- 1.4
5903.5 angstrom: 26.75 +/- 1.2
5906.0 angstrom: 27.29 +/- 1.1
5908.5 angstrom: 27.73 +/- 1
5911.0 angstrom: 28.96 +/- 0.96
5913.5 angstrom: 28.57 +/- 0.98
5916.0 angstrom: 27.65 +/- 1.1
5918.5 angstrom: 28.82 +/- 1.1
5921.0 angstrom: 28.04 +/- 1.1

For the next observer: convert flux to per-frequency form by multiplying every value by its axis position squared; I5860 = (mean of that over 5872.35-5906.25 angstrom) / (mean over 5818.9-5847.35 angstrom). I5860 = 0.85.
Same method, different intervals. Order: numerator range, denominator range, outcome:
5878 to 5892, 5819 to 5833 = 0.84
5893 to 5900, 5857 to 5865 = 0.79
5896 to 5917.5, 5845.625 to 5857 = 0.90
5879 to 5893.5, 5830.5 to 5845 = 0.83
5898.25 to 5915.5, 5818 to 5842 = 0.88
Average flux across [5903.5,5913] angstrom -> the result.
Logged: 27.9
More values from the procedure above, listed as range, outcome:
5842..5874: 30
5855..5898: 27.6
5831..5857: 30.8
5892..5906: 24.4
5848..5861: 30.2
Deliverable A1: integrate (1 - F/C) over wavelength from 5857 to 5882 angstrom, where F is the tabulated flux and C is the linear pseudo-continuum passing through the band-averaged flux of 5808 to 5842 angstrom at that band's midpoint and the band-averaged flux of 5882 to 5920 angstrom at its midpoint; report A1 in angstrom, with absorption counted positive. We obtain -1.16 angstrom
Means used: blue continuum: 31.7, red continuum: 25.9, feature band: 29.6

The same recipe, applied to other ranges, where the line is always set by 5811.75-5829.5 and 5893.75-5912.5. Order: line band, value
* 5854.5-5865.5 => -0.4 angstrom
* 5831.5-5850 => -0.3 angstrom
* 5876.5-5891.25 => 0.5 angstrom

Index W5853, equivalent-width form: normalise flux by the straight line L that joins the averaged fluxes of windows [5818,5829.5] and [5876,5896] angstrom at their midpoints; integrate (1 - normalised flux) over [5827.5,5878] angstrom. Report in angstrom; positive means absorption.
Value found -2.85 angstrom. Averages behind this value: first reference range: 31.4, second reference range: 25.8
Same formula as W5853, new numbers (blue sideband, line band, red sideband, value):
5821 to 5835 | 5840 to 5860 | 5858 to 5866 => -0.1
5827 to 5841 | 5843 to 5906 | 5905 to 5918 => 3.9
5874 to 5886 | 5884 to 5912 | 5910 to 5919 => 3.1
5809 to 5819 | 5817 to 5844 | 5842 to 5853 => 0.1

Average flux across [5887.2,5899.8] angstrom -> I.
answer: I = 23.6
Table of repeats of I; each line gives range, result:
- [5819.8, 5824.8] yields 31.6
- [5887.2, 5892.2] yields 23.8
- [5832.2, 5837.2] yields 31.4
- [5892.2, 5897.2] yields 23.4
